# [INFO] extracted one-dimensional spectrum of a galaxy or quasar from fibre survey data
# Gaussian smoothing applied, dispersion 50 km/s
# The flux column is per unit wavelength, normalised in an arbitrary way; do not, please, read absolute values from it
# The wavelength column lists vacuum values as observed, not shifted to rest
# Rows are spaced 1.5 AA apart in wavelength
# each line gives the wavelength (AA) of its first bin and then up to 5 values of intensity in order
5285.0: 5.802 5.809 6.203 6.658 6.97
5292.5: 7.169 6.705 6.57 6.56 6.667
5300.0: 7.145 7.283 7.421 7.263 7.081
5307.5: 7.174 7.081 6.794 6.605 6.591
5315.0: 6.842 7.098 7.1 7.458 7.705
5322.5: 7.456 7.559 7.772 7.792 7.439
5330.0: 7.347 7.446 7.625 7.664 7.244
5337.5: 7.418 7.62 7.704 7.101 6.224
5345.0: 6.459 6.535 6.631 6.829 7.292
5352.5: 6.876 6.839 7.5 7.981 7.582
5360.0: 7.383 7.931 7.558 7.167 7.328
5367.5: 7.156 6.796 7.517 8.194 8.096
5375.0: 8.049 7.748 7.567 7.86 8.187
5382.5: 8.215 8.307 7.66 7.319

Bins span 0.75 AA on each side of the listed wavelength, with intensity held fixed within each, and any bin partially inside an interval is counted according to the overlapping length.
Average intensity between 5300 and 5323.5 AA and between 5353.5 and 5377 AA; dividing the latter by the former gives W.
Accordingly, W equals 1.1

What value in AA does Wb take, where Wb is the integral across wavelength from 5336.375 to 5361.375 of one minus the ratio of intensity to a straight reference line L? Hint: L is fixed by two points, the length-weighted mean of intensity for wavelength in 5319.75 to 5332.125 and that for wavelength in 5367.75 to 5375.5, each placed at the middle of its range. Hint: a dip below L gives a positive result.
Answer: 1.6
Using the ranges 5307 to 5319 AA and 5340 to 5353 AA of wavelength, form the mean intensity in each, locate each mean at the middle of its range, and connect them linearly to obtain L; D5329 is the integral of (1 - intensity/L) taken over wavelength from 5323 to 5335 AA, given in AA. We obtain -1.22 AA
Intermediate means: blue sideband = 6.92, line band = 7.58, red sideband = 6.83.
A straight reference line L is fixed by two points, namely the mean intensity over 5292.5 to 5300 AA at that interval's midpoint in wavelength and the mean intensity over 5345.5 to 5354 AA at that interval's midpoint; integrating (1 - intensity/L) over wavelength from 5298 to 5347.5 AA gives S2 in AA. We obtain -3.12 AA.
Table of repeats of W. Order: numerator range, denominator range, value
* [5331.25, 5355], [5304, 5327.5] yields 0.98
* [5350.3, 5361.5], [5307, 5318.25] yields 1.07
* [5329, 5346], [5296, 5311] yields 1.03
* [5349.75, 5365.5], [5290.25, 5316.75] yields 1.06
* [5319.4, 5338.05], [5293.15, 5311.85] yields 1.08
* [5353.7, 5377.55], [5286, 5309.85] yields 1.10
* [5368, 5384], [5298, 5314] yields 1.12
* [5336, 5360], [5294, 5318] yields 1.03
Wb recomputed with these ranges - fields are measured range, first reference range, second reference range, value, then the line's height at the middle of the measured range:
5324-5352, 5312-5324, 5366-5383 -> 0.5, 7.37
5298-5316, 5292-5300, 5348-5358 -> -0.4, 6.84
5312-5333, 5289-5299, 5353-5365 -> -0.8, 7.08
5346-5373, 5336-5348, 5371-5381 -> 0.7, 7.48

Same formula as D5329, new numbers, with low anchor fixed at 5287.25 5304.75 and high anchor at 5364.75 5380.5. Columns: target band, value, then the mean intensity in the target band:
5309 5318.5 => 0.3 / 6.85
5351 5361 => 0.1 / 7.37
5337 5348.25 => 0.6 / 6.97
